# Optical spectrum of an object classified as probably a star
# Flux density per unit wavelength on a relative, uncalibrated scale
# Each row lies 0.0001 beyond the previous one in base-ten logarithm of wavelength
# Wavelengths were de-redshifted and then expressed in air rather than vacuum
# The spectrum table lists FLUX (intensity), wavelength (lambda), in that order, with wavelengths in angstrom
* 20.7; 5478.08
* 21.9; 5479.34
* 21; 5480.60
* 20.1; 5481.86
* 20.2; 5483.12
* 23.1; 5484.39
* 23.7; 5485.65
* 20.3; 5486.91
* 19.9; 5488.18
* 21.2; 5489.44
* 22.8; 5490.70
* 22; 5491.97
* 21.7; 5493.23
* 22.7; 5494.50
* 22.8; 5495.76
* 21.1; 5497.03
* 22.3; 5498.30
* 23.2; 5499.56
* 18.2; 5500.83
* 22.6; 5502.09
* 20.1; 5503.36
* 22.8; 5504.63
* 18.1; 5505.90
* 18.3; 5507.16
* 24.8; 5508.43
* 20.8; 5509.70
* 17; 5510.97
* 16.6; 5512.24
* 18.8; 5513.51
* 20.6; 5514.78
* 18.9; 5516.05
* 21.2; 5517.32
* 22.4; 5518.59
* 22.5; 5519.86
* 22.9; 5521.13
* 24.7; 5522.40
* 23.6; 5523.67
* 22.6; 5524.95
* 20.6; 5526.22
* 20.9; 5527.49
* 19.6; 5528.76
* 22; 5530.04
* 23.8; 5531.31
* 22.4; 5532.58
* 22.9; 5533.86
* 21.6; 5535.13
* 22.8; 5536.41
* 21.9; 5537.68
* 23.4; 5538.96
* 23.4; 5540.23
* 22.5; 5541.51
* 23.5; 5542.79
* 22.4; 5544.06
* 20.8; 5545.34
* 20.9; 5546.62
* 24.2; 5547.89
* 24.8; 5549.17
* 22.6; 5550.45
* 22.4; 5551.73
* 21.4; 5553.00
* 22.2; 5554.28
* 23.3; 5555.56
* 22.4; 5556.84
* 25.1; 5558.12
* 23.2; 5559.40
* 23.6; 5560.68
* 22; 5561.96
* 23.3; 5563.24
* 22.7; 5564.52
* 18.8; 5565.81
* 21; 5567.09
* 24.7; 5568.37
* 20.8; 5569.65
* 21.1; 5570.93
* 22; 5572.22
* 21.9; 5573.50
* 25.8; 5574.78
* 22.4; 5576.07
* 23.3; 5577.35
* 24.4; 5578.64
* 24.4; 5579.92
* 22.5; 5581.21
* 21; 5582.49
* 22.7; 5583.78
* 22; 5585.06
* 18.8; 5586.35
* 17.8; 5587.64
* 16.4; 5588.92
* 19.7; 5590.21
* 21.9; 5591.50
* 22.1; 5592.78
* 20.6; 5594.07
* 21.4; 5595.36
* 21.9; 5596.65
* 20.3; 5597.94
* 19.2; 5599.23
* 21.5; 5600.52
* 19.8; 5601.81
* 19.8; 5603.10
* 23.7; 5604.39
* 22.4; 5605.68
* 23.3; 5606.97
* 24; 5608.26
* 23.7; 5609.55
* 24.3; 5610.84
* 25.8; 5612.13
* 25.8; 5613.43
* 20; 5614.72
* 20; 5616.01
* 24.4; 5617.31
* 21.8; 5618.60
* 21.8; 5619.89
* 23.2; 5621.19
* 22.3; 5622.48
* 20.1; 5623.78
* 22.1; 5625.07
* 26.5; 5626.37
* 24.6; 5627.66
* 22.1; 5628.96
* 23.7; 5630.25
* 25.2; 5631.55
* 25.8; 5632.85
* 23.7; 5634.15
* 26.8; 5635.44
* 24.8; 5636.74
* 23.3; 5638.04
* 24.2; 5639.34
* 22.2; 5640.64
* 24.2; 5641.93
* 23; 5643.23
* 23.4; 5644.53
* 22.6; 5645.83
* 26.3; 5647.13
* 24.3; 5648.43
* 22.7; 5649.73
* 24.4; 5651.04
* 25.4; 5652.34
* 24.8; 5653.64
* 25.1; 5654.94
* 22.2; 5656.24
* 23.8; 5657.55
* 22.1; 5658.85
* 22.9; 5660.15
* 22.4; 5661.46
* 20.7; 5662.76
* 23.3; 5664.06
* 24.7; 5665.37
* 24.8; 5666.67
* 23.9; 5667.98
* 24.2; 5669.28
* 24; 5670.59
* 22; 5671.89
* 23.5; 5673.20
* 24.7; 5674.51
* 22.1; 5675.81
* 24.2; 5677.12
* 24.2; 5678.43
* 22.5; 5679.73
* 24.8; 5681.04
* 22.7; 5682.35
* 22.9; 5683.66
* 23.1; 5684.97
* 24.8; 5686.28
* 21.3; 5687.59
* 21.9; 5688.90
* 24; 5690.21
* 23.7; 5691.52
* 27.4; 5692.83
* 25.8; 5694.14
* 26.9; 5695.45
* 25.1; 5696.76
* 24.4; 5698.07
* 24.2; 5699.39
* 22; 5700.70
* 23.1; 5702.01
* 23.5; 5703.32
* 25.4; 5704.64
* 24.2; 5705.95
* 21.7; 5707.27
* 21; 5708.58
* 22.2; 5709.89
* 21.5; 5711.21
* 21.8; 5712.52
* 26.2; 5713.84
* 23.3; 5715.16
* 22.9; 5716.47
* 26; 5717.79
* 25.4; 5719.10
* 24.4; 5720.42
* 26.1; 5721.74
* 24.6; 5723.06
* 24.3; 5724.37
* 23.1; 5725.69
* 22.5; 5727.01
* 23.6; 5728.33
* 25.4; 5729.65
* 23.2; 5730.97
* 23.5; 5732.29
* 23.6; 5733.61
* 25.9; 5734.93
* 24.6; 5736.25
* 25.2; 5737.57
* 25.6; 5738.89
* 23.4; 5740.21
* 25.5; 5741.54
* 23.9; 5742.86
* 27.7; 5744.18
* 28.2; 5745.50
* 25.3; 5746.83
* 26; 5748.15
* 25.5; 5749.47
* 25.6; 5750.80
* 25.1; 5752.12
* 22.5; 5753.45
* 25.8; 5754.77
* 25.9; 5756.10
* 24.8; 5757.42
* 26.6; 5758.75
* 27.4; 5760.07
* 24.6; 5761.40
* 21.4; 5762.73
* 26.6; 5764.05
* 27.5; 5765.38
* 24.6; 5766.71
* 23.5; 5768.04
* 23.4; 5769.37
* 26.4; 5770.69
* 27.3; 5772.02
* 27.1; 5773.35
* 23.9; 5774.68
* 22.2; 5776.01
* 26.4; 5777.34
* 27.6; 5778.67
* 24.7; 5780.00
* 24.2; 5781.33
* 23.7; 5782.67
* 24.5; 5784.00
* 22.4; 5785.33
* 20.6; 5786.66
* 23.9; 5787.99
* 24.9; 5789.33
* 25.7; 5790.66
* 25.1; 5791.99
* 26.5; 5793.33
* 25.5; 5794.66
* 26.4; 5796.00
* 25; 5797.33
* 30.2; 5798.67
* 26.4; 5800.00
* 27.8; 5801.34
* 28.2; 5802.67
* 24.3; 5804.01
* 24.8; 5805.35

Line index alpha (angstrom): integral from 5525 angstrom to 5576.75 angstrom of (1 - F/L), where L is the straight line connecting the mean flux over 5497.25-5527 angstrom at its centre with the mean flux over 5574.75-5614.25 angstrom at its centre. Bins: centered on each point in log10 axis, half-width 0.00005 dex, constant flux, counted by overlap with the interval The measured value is -2.3 angstrom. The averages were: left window 21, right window 22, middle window 22.4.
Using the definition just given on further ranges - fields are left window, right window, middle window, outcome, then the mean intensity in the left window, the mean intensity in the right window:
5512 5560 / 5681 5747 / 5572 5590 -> 0.74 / 22.2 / 24.2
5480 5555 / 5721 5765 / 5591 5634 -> 0.87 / 21.7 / 25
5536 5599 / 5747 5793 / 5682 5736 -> 0.46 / 22.1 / 24.9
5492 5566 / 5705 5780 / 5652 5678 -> 0.18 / 21.9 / 24.7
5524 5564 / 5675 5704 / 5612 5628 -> 0.27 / 22.5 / 23.9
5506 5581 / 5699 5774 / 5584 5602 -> 1.94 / 22.1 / 24.6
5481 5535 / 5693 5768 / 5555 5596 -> 0.66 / 21.4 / 24.6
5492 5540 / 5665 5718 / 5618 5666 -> -1.07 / 21.5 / 23.7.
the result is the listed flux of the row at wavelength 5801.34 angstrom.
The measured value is 27.8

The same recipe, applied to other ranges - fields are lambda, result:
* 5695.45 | 26.9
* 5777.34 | 26.4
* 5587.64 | 17.8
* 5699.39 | 24.2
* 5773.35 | 27.1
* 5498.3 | 22.3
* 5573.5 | 21.9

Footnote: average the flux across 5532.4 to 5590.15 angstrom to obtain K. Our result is 22.3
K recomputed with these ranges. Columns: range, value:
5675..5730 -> 23.8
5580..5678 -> 22.9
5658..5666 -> 22.7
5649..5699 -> 23.8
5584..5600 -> 20.3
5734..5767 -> 25.4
